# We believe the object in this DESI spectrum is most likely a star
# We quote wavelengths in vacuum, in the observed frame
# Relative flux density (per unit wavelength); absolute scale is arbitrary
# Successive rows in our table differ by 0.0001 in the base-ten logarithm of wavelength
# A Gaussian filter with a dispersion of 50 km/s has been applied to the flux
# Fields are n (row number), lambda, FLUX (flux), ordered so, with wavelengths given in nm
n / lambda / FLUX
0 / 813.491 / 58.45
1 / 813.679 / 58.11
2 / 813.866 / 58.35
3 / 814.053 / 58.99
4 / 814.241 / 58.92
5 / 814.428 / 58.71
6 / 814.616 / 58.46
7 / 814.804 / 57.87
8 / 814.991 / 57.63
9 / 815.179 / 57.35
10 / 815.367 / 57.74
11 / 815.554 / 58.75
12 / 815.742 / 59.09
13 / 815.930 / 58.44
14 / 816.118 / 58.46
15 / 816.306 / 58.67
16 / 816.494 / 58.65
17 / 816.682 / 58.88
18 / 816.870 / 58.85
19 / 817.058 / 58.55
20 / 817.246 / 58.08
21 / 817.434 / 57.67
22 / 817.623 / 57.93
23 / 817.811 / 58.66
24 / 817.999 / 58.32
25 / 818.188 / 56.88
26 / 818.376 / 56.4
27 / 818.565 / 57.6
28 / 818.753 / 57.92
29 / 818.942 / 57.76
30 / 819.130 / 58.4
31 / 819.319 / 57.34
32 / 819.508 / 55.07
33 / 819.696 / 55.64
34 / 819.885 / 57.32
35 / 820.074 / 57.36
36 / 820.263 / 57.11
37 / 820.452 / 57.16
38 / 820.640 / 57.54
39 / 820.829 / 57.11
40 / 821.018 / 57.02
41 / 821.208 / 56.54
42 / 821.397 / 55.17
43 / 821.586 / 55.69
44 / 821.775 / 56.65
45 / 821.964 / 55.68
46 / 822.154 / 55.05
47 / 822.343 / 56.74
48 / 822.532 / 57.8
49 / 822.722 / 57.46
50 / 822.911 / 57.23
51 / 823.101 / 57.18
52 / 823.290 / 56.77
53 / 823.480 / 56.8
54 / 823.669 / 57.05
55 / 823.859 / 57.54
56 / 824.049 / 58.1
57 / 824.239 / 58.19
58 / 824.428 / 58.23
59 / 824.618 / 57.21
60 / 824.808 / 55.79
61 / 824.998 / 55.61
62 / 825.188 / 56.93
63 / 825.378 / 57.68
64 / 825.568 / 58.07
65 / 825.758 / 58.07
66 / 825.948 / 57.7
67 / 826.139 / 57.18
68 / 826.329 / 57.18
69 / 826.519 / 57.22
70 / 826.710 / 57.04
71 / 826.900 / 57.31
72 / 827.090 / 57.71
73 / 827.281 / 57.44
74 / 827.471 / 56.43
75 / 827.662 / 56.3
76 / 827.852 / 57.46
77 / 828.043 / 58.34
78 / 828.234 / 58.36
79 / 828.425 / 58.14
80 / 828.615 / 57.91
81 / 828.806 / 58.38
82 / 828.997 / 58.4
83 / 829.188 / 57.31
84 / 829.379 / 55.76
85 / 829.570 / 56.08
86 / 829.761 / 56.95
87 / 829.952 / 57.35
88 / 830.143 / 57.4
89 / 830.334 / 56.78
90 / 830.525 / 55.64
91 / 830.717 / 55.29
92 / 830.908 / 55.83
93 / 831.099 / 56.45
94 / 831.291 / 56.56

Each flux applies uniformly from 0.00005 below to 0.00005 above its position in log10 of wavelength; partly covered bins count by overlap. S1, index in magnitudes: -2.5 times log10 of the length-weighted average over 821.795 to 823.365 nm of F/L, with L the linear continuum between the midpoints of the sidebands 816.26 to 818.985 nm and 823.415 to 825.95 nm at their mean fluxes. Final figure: 0.02 mag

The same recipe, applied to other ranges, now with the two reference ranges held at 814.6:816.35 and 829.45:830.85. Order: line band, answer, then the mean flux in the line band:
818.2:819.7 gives 0.01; 57.1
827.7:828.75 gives -0.02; 58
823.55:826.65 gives -0.01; 57.3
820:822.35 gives 0.02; 56.5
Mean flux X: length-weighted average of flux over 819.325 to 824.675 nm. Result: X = 56.9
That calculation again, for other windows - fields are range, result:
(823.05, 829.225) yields 57.4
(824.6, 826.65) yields 57.1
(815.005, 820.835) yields 57.8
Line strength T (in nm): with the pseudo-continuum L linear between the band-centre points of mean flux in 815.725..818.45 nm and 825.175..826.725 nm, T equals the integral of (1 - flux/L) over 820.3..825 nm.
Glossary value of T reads 0.07 nm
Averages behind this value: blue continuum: 58.2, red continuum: 57.5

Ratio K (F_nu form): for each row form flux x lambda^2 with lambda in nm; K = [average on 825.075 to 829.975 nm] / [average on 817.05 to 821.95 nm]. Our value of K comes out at 1.0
